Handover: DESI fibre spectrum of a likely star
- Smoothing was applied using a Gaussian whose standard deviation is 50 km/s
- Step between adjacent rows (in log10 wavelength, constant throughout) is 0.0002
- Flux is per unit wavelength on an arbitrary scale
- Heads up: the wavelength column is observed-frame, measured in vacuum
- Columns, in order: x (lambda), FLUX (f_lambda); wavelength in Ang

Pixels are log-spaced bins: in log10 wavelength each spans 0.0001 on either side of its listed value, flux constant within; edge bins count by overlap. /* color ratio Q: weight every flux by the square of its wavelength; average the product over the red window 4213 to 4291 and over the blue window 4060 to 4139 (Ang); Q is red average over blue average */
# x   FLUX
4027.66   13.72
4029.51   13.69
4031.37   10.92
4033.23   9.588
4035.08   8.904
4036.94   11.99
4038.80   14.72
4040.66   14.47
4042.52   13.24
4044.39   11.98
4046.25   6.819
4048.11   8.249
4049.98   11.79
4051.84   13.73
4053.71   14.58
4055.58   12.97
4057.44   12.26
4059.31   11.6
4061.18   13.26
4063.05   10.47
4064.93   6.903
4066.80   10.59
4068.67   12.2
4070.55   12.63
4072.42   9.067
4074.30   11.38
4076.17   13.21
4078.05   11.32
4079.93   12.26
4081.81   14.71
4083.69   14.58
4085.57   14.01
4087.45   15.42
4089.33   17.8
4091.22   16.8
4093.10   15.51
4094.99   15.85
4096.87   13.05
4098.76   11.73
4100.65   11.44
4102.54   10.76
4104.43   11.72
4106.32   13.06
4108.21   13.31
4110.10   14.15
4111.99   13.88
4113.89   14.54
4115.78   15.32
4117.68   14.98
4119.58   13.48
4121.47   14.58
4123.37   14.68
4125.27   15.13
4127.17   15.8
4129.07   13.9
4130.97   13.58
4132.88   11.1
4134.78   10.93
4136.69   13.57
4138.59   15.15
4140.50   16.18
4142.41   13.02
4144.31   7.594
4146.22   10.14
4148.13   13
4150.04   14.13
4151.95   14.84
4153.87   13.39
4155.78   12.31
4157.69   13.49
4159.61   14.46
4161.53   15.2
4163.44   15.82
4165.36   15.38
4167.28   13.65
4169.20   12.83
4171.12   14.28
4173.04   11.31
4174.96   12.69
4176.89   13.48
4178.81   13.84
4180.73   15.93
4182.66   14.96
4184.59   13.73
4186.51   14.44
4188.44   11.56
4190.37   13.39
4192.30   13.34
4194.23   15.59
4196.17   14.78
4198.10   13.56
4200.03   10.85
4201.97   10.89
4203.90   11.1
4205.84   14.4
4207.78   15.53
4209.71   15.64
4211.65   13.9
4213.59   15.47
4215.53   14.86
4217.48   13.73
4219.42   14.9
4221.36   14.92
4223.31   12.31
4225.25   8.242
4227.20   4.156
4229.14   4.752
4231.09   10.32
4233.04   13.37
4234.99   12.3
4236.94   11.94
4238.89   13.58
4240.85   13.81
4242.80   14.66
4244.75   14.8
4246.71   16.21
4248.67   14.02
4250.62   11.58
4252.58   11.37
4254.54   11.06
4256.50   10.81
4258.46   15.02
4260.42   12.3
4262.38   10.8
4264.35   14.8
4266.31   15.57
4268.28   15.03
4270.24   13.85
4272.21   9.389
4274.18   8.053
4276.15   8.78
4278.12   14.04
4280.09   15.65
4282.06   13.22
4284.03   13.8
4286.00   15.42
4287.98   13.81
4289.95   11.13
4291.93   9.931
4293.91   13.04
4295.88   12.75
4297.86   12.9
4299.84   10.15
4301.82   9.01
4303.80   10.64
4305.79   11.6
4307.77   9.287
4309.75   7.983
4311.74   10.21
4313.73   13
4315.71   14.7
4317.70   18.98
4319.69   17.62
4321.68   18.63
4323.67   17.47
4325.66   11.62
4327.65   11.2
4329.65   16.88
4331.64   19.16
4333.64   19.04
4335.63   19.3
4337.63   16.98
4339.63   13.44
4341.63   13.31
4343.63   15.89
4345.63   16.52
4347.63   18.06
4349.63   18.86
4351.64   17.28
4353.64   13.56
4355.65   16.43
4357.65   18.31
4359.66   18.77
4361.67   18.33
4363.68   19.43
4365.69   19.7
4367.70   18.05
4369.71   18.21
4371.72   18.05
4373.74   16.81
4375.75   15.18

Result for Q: 1.02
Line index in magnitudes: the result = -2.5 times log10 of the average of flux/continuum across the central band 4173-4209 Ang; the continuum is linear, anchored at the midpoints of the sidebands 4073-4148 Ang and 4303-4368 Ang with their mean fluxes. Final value 0.06 mag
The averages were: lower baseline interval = 13.6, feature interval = 13.5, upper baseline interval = 15.8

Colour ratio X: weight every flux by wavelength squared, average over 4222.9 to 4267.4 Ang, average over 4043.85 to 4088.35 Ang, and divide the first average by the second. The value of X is 1.11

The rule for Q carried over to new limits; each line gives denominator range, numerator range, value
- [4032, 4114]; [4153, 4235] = 1.11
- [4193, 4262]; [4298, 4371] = 1.28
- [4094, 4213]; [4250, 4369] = 1.13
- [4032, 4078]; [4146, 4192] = 1.26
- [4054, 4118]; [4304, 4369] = 1.37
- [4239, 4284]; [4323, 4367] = 1.35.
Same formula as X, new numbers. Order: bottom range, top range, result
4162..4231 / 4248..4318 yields 0.97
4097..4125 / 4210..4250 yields 1.00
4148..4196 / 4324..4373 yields 1.32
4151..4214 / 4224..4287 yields 0.92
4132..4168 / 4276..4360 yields 1.17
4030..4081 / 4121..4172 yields 1.23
